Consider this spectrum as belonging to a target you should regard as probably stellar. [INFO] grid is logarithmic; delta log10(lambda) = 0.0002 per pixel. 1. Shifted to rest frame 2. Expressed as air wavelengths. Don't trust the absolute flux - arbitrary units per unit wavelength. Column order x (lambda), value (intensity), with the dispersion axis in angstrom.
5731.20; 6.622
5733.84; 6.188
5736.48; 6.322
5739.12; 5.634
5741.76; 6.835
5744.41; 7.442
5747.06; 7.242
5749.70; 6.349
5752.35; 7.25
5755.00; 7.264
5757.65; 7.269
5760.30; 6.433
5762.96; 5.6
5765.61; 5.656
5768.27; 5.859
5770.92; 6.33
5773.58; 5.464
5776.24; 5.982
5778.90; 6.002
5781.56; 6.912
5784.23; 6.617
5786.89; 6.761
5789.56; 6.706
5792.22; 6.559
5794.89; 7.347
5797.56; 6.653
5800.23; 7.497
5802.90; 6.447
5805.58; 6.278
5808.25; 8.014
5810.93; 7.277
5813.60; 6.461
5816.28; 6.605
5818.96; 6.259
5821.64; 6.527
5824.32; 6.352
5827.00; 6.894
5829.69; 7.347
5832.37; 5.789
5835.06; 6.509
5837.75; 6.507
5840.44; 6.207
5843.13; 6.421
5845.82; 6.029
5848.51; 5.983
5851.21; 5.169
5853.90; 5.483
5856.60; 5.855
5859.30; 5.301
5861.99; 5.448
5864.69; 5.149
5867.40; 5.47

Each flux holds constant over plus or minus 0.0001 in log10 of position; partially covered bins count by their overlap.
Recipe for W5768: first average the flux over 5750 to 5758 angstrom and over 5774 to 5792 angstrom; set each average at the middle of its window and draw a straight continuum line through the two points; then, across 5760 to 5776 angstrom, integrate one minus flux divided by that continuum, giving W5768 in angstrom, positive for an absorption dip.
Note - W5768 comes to 2.2 angstrom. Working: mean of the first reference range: 7.14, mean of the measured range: 5.86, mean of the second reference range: 6.45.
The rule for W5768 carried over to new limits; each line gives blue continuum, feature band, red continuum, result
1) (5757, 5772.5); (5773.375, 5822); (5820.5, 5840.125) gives -2.6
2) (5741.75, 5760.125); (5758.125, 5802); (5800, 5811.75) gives 4.0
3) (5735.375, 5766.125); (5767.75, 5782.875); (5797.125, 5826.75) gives 1.3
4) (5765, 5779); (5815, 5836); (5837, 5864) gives -2.5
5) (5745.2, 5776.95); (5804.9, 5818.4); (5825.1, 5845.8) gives -1.0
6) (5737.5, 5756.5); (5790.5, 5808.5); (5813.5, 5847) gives -0.8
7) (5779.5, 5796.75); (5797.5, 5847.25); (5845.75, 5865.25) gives -3.9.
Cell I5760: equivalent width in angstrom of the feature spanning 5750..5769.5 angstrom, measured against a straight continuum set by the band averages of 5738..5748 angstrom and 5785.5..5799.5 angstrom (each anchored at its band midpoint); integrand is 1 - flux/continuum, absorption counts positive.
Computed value 0.96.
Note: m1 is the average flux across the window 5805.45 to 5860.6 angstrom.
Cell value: 6.35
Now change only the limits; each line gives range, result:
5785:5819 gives 6.85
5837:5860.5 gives 5.87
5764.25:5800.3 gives 6.42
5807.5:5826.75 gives 6.75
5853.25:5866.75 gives 5.44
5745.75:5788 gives 6.44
